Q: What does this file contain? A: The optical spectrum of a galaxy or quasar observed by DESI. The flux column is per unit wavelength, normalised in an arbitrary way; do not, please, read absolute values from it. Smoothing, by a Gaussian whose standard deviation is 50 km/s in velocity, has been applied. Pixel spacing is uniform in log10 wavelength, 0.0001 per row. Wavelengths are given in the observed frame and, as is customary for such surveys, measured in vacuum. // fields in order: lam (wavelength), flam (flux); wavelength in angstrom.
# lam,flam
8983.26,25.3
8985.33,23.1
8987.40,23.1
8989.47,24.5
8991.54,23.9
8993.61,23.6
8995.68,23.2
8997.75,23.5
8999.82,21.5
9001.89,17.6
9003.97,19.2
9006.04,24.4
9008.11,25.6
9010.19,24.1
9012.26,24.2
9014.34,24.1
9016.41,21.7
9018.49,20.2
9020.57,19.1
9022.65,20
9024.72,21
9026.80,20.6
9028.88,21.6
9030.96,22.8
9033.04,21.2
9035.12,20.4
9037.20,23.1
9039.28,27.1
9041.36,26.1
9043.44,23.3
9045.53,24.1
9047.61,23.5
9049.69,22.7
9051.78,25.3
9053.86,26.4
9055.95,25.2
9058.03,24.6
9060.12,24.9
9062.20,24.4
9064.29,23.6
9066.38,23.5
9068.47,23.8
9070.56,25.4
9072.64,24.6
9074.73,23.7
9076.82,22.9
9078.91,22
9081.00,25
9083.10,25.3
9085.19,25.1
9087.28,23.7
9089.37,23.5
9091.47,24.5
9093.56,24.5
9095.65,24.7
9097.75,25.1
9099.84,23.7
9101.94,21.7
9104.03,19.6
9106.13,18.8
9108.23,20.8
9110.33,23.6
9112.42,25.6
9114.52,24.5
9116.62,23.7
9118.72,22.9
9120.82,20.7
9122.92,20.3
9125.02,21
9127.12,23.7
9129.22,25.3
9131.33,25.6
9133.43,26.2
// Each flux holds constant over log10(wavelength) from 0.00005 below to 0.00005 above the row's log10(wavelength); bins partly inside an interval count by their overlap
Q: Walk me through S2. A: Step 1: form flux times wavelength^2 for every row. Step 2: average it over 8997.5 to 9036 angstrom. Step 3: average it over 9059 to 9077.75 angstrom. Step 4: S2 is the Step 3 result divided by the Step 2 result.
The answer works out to 1.12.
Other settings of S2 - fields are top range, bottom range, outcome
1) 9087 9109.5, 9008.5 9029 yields 1.06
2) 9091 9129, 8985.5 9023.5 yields 1.04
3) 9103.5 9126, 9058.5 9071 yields 0.92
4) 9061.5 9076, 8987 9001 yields 1.05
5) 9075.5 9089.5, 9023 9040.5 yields 1.09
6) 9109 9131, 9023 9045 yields 1.04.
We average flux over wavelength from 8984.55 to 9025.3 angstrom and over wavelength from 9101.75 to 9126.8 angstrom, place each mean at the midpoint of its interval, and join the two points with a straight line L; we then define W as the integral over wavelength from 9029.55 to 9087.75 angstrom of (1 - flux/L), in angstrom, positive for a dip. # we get -4.9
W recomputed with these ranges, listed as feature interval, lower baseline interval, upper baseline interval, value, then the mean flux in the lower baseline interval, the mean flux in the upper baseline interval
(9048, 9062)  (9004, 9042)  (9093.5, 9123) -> -1.4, 22.5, 22.7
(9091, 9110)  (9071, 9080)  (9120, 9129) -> 0.0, 23.5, 21.8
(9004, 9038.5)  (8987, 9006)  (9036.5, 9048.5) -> 2.1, 22.3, 24.6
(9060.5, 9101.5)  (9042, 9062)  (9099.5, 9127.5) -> -1.4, 24.5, 22.1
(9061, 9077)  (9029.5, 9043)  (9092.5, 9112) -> -0.7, 23.4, 22.6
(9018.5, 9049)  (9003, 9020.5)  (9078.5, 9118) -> 0.8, 22.7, 23.5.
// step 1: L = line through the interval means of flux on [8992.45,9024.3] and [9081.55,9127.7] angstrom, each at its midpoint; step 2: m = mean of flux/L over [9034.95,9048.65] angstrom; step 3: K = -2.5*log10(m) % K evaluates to -0.08 mag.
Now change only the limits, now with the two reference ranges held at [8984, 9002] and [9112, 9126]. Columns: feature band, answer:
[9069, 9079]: -0.06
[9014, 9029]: 0.10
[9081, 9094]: -0.08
